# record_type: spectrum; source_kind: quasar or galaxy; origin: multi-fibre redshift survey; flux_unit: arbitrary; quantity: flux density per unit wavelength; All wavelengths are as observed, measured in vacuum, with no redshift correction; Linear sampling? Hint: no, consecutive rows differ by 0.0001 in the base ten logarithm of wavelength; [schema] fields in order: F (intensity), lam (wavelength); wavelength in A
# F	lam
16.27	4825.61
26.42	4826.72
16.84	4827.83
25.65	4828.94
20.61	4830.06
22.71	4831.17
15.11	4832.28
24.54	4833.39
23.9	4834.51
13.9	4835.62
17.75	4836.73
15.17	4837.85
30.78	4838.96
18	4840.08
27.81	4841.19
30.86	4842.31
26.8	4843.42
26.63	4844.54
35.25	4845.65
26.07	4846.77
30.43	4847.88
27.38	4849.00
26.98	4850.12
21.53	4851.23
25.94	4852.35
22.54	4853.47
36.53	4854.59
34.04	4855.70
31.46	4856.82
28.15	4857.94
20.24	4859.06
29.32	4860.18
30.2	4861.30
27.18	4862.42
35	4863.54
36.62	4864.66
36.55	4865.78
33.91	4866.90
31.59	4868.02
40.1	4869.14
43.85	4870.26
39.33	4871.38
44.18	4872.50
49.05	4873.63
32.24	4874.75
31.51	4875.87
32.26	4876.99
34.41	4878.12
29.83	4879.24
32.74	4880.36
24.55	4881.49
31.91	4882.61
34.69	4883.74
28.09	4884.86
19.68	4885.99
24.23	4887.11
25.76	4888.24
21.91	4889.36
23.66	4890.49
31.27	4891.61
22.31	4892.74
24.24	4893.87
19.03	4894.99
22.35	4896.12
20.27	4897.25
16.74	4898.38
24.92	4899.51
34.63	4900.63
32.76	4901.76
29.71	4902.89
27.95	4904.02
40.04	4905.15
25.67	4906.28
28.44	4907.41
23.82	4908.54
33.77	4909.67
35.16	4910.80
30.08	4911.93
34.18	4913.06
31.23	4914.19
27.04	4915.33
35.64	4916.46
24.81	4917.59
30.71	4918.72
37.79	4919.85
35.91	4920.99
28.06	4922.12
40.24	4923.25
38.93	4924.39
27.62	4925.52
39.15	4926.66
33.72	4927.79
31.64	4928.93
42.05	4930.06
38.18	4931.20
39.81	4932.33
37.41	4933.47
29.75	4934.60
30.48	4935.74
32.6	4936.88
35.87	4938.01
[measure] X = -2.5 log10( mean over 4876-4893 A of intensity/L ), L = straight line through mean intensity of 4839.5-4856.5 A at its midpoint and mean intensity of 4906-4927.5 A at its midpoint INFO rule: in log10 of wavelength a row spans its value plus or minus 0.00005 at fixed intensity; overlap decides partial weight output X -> 0.08 mag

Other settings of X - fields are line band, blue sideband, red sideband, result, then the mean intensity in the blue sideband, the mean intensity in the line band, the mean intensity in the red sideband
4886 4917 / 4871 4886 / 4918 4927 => 0.232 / 33.6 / 27.5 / 34.5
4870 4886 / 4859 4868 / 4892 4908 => -0.152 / 31.8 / 34.2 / 26.4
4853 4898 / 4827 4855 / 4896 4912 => -0.147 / 24.3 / 30.4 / 28.5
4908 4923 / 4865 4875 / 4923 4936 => 0.157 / 39.1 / 31.6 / 35.8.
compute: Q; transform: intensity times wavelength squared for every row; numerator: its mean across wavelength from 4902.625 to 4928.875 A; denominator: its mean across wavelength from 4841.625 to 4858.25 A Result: 1.2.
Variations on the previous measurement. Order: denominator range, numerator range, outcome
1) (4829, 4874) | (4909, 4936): 1.21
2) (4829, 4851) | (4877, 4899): 1.09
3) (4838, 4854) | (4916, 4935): 1.35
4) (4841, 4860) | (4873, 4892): 1.07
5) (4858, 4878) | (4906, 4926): 0.93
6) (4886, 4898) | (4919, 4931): 1.55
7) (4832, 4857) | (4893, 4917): 1.13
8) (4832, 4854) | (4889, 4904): 1.05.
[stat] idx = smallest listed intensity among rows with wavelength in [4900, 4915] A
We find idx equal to 23.82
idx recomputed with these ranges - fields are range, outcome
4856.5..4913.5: 16.74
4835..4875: 13.9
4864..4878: 31.51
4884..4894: 19.68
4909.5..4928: 24.81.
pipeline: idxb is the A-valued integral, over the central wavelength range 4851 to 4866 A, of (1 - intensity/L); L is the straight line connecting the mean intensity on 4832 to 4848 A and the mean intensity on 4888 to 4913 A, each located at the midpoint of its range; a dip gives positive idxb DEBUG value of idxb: -2.7 A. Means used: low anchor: 24.2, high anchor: 27.2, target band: 29.7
